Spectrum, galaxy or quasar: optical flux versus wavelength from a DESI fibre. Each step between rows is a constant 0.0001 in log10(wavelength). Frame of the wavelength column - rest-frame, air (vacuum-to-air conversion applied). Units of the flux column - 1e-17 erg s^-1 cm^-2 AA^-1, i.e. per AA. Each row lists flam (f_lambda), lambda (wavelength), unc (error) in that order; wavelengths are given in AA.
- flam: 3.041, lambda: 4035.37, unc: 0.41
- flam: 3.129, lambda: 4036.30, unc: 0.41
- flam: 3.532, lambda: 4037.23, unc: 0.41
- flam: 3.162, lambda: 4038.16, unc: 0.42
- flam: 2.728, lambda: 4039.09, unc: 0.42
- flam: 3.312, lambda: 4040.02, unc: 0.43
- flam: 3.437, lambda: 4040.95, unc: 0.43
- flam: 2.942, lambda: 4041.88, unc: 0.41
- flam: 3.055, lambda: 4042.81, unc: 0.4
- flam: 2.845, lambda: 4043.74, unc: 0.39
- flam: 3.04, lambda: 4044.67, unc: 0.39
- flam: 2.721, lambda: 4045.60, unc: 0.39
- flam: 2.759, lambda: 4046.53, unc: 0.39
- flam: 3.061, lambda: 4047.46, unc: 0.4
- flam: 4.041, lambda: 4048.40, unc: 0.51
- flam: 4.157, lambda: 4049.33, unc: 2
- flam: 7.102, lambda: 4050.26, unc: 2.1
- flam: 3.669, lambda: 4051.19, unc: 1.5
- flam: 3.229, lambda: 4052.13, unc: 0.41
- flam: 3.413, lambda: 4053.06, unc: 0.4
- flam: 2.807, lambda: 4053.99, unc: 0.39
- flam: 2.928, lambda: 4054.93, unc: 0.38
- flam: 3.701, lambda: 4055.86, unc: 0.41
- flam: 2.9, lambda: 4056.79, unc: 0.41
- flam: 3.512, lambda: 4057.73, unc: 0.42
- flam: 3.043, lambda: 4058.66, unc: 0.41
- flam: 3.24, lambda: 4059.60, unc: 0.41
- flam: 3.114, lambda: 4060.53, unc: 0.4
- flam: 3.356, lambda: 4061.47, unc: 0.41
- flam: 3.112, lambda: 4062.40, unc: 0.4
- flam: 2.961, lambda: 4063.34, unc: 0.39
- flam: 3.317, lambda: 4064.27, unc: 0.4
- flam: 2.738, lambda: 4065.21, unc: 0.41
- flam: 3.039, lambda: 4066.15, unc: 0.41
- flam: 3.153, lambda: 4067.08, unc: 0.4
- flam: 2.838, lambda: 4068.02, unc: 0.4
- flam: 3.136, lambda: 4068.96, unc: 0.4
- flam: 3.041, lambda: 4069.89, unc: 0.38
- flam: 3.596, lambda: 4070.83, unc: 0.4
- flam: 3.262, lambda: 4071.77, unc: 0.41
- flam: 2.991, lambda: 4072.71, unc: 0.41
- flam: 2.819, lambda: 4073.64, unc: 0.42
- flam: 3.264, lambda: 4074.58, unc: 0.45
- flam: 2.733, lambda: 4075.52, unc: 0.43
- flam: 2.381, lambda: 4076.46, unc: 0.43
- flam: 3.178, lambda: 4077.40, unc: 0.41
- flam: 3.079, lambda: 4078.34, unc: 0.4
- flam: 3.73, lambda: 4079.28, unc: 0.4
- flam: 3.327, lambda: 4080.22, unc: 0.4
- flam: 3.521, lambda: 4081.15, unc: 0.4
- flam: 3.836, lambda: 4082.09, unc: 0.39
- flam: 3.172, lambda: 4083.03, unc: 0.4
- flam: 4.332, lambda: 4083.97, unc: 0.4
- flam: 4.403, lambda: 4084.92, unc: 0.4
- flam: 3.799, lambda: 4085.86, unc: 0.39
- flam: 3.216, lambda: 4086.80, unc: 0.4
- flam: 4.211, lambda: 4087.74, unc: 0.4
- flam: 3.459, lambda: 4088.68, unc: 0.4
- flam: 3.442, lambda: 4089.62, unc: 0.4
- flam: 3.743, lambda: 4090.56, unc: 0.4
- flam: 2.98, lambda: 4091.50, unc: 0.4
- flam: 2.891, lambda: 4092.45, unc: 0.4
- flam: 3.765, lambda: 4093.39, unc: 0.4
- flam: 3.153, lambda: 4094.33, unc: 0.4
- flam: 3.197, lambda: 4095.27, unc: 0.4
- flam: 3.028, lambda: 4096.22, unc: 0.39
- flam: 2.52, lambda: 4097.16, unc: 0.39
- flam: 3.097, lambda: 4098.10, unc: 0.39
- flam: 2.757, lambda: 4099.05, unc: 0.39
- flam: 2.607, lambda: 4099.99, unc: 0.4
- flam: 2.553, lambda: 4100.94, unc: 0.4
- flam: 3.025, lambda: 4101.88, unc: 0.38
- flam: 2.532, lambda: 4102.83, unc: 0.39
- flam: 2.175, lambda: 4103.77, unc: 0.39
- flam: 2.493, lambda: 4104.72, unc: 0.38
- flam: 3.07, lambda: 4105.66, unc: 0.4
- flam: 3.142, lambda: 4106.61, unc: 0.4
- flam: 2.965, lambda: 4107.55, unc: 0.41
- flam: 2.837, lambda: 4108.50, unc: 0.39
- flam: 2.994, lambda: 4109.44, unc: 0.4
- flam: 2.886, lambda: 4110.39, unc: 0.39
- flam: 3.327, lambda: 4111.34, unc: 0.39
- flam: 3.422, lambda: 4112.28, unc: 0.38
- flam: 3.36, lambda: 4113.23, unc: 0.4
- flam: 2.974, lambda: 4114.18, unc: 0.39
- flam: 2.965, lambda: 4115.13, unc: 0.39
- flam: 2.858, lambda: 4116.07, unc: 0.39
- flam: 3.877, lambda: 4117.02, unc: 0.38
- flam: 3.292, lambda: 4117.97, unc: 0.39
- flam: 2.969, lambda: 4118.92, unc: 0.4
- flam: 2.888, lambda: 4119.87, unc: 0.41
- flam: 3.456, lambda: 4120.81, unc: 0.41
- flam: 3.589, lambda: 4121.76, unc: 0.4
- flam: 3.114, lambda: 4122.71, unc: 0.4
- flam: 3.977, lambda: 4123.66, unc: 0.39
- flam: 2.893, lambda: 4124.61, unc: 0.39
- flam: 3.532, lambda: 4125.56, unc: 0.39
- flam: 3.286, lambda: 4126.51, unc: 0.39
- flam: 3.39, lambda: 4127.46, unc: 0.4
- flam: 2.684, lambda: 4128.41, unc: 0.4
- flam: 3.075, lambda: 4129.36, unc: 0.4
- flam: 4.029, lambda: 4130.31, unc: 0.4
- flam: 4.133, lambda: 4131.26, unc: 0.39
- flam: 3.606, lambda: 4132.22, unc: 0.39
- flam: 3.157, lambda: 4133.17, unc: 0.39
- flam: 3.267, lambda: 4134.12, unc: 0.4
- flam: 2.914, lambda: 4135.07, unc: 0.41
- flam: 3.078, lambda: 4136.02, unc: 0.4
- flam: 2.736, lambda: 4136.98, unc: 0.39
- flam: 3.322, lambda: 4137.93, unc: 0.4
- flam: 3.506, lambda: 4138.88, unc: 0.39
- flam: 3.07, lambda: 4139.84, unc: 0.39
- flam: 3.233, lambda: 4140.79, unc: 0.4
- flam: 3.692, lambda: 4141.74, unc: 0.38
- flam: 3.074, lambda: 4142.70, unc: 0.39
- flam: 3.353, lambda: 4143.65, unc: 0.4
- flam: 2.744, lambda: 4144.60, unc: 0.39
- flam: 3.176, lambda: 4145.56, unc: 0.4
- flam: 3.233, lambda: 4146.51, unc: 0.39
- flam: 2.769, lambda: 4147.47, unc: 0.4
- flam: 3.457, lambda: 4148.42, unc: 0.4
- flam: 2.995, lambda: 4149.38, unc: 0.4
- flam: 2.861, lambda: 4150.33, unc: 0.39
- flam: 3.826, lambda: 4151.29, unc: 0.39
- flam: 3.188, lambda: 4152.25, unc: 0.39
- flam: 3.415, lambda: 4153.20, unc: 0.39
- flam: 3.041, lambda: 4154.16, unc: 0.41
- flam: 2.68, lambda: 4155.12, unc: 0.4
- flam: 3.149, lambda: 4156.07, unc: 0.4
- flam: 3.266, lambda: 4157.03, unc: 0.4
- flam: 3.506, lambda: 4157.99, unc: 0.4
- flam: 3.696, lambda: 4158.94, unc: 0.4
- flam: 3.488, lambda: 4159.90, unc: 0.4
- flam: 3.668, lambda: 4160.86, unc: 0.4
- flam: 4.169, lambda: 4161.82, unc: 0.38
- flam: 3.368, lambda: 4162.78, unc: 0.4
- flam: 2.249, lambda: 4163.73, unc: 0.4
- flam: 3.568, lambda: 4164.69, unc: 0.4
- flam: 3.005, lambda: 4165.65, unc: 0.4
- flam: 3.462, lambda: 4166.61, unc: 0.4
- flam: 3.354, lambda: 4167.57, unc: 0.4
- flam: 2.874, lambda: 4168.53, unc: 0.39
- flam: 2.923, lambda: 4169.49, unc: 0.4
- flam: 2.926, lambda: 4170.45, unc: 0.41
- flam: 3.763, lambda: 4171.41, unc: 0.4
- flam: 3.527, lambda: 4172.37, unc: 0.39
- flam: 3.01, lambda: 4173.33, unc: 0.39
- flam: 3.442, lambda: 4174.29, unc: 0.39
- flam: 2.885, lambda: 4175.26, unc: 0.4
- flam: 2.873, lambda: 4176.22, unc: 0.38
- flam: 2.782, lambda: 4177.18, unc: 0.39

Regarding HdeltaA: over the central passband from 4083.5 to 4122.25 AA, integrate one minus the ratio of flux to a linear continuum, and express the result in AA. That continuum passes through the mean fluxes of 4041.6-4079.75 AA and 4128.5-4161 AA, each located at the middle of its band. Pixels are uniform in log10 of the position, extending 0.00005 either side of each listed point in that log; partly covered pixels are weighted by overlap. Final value 0.94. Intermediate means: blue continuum 3.24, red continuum 3.27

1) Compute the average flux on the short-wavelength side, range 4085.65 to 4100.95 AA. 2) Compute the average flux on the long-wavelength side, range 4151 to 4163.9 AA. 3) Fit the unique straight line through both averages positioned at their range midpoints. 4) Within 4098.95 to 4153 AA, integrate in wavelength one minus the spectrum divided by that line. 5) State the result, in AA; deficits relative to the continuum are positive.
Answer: 2.21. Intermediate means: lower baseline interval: 3.21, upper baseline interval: 3.36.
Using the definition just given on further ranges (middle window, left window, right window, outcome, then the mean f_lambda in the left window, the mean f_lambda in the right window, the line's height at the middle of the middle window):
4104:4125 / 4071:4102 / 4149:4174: 0.8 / 3.26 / 3.27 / 3.27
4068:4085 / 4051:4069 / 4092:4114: -1.2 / 3.15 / 2.95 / 3.07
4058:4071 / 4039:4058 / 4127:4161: 1.0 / 3.41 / 3.26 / 3.39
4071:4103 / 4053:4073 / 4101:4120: -1.9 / 3.14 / 2.99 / 3.07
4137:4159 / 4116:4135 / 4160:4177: 0.6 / 3.35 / 3.24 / 3.29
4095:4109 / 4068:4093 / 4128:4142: 2.3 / 3.36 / 3.3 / 3.33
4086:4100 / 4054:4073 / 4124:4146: -0.2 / 3.14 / 3.26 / 3.19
